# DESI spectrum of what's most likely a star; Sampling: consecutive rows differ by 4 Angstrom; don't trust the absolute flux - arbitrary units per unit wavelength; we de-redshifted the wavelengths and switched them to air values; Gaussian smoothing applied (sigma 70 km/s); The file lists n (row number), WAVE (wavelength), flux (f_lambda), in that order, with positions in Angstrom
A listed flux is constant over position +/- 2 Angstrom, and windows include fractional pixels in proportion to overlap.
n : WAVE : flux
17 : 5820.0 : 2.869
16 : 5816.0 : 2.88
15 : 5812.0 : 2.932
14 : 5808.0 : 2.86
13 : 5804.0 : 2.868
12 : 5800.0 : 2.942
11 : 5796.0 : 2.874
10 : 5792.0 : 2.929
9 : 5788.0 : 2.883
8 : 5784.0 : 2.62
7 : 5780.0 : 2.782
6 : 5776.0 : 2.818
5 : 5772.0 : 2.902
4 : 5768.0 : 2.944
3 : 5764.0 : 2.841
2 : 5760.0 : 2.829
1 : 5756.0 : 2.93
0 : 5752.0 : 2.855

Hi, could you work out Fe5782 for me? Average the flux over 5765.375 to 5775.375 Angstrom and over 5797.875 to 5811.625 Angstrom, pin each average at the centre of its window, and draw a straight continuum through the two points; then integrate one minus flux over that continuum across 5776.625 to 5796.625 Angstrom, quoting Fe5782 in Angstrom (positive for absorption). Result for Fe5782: 0.6 Angstrom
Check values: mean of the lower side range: 2.9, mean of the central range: 2.81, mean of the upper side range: 2.89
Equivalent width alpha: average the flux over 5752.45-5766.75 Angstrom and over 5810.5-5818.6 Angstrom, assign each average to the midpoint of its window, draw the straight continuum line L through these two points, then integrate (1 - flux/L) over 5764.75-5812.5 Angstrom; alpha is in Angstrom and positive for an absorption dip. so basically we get 0.4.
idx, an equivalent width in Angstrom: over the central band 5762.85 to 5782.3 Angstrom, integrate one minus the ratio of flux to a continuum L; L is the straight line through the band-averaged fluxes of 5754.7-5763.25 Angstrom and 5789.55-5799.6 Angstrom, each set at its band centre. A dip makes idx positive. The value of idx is 0.2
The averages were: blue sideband 2.87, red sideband 2.91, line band 2.85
